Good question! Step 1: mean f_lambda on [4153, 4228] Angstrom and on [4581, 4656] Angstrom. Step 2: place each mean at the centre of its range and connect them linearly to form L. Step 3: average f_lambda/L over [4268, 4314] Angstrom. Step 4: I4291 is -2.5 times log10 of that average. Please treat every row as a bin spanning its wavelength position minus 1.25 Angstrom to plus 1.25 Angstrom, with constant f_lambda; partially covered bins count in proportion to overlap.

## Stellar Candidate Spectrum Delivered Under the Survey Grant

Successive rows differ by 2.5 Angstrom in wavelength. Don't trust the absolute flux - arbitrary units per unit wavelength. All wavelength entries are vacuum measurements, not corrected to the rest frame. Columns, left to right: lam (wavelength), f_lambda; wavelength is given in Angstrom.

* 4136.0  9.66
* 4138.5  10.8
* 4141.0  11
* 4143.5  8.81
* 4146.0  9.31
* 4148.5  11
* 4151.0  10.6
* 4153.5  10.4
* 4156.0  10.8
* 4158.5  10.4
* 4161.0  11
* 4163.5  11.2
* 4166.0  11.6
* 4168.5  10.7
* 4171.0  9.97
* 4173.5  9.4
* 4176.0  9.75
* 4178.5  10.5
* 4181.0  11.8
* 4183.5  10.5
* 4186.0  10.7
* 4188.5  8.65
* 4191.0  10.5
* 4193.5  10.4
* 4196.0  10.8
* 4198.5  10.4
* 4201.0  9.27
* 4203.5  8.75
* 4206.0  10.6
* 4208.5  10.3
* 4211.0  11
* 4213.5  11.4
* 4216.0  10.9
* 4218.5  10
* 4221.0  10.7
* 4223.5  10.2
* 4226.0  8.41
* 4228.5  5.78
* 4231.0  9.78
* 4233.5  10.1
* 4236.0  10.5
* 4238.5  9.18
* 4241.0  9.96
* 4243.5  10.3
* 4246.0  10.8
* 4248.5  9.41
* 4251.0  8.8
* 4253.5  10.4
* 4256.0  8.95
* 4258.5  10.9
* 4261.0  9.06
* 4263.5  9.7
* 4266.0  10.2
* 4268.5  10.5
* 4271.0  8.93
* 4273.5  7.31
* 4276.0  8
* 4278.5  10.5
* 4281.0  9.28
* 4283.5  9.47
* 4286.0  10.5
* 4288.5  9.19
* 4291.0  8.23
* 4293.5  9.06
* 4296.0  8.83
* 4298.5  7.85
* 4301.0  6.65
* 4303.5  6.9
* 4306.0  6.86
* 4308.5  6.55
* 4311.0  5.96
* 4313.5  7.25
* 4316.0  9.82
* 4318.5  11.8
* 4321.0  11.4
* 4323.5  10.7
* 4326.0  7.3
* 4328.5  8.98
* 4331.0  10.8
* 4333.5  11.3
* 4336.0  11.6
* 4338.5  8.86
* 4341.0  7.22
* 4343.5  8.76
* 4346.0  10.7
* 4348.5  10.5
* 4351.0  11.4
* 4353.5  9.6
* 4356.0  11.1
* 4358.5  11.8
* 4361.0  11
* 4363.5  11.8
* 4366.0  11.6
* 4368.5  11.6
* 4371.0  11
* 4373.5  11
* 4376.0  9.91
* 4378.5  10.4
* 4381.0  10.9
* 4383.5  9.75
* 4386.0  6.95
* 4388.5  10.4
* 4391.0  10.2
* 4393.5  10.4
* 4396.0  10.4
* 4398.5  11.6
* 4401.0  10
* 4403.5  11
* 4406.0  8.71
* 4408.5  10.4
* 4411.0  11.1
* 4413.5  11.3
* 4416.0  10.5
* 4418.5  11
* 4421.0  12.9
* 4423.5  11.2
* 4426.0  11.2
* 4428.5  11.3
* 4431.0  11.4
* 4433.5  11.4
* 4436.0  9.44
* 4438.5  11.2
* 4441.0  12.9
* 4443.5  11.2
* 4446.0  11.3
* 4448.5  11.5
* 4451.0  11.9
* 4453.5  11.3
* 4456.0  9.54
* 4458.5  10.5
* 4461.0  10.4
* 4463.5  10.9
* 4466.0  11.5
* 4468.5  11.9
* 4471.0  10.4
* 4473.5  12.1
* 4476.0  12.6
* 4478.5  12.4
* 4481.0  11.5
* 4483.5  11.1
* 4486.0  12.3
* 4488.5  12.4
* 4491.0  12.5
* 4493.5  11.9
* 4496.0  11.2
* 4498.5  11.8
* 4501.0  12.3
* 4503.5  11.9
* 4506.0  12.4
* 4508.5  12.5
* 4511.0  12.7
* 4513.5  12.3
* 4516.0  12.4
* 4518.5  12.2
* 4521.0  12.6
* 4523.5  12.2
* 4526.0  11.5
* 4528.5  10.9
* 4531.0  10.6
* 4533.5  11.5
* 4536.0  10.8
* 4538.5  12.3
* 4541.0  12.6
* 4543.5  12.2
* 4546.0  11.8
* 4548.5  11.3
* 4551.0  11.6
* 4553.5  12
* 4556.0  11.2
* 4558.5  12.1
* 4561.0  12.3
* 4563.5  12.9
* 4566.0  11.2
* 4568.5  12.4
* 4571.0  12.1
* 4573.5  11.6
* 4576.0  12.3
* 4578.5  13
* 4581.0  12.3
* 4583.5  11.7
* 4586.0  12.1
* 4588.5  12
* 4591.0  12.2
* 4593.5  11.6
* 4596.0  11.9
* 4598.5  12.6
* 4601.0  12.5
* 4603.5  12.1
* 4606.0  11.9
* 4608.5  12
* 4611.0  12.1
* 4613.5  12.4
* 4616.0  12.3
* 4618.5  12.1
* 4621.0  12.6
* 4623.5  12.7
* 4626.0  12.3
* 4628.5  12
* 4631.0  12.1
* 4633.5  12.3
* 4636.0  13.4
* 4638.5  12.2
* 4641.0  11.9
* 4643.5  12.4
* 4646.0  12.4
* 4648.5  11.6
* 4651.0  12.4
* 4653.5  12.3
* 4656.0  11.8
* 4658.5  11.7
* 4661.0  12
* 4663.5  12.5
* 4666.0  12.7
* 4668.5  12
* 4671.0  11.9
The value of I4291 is 0.283 mag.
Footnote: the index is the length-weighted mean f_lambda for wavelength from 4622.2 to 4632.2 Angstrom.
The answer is 12.3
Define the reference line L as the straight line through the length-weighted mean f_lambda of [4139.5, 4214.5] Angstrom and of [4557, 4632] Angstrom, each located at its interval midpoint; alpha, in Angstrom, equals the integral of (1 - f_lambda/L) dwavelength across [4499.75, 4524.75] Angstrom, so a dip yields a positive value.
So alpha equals -1.1 Angstrom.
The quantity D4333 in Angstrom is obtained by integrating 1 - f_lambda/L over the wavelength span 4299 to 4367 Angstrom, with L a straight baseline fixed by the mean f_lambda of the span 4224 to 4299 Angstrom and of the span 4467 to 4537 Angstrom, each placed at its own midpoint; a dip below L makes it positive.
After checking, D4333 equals 4.0 Angstrom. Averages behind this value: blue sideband 9.35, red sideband 11.9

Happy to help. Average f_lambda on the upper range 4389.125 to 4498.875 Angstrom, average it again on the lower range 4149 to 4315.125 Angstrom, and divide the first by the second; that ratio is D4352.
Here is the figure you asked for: 1.2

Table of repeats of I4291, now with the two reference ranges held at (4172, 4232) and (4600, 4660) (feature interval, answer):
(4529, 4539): 0.05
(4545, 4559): 0.02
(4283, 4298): 0.15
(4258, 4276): 0.11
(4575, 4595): -0.01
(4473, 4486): -0.05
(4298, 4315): 0.47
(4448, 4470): 0.03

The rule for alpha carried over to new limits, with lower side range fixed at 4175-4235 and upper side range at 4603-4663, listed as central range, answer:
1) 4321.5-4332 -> 1.10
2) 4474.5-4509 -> -1.64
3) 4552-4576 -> -0.25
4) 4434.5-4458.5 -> 0.34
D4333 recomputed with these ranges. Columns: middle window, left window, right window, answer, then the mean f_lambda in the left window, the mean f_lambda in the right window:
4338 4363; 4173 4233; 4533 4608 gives 1.5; 10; 12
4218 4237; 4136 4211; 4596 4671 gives 2.1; 10.3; 12.2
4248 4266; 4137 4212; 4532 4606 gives 1.8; 10.4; 12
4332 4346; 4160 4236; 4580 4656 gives 1.5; 10.2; 12.2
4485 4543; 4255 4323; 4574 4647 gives -3.9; 8.9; 12.2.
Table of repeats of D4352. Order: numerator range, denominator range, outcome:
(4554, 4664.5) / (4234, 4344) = 1.32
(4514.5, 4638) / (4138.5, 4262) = 1.19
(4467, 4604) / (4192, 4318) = 1.29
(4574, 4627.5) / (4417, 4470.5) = 1.09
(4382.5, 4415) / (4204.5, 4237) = 1.02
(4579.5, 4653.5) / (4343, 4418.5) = 1.16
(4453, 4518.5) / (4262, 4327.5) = 1.33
